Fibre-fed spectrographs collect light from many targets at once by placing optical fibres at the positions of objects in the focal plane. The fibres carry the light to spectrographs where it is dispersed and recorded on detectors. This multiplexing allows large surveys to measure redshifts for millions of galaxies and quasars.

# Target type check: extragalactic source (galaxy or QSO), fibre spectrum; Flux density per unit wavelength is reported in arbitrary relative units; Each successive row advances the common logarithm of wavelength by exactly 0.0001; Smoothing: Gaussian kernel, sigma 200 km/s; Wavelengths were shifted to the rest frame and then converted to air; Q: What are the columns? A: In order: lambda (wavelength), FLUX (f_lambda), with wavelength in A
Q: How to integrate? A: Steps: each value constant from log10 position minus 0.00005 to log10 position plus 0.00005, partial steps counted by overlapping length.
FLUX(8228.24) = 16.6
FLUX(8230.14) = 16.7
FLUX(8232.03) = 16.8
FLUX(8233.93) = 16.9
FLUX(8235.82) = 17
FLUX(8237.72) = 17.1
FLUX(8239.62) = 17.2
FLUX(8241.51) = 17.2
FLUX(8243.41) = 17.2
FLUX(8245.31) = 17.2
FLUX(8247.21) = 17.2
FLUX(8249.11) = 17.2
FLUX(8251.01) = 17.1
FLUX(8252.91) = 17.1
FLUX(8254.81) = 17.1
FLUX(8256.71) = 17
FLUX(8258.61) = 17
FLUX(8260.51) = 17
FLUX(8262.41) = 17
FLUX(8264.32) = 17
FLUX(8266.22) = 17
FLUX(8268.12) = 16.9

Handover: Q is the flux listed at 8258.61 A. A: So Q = 17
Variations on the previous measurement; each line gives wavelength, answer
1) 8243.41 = 17.2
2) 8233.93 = 16.9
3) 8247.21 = 17.2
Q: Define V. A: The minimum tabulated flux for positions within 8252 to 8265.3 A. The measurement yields 17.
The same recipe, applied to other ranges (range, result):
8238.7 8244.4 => 17.2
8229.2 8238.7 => 16.7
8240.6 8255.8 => 17.1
